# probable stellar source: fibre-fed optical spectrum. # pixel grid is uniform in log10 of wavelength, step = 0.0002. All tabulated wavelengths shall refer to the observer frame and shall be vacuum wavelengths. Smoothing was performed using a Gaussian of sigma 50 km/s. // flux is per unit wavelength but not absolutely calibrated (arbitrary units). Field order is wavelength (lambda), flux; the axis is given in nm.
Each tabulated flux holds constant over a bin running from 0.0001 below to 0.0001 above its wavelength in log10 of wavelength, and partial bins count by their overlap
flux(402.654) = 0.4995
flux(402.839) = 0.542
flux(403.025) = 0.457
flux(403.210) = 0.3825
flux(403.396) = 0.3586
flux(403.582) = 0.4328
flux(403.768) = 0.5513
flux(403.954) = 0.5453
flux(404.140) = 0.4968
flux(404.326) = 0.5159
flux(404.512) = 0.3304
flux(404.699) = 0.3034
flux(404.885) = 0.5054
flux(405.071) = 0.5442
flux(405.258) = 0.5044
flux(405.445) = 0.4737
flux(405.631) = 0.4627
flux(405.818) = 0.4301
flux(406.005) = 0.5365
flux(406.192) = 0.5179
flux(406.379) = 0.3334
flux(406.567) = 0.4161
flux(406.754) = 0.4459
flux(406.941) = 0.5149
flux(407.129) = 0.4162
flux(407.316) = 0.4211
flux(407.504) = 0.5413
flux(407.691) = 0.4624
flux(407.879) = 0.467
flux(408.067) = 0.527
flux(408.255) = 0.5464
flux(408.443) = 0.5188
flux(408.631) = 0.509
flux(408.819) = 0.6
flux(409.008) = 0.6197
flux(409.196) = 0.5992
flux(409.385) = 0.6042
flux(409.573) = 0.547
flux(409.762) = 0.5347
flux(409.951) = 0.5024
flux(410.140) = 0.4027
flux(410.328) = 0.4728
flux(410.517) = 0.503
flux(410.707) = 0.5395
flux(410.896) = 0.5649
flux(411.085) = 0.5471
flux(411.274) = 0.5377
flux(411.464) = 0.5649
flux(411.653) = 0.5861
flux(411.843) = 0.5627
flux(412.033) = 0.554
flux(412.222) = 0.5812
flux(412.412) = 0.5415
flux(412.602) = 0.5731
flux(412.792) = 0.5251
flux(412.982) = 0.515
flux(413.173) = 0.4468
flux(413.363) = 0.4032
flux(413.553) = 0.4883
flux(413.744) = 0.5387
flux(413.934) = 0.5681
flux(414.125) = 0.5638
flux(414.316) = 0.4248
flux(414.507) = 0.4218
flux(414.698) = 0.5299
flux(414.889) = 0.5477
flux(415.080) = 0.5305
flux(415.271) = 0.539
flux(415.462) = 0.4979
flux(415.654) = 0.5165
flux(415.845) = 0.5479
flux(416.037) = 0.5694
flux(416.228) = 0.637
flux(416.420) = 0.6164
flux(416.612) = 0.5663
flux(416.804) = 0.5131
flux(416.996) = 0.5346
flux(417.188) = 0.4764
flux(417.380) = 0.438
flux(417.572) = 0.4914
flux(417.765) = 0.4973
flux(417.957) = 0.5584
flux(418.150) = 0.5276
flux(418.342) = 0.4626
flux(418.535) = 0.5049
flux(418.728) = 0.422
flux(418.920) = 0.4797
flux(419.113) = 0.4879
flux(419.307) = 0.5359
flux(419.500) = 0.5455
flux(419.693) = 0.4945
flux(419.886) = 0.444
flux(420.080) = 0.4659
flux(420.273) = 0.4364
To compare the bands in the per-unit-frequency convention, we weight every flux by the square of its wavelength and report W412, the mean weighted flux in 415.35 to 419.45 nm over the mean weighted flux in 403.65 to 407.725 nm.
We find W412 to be 1.18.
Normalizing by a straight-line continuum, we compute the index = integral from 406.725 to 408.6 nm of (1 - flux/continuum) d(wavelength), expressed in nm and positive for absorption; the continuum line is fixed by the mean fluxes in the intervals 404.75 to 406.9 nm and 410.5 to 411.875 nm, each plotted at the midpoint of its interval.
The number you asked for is 0.03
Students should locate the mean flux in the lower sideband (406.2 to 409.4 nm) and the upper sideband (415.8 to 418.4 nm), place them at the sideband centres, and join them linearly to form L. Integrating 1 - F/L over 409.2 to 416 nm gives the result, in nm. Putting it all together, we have -0.11 nm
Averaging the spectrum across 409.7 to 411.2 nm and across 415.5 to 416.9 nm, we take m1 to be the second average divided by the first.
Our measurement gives 1.11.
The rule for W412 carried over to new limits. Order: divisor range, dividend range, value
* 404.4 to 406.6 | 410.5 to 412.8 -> 1.28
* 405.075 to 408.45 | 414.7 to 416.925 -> 1.21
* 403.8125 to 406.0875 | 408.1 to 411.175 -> 1.17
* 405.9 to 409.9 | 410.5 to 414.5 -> 1.06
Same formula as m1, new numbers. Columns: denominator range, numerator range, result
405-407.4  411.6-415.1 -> 1.13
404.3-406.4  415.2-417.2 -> 1.20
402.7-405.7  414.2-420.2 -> 1.10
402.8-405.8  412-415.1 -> 1.12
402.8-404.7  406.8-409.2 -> 1.14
